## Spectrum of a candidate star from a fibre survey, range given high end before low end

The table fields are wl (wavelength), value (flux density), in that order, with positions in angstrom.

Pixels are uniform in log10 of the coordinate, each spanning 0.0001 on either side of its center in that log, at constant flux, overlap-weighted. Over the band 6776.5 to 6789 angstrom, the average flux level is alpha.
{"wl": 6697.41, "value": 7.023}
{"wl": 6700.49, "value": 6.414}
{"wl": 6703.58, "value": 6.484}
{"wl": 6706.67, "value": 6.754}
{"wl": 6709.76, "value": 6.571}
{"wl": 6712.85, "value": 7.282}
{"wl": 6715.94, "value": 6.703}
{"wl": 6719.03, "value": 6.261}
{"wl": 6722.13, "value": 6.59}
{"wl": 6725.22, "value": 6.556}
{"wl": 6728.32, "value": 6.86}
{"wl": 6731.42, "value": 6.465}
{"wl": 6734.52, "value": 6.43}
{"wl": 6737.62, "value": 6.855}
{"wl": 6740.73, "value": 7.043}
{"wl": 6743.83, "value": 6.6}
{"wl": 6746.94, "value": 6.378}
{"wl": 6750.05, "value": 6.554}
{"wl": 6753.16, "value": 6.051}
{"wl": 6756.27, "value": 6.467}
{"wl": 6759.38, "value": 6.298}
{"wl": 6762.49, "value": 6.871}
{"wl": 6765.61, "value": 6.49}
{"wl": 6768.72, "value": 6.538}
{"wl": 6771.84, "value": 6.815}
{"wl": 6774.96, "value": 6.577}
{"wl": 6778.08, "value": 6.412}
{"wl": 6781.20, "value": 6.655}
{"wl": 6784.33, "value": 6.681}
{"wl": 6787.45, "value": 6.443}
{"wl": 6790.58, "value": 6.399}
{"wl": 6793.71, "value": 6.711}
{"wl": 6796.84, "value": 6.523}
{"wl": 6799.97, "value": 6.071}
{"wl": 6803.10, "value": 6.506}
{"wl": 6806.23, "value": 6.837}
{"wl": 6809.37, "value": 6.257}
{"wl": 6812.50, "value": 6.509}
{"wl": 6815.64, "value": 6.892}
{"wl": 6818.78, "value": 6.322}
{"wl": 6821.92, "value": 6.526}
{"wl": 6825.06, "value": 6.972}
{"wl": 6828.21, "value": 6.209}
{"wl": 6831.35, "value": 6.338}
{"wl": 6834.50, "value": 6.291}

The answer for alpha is 6.55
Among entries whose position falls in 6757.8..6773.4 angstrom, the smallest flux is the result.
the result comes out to 6.298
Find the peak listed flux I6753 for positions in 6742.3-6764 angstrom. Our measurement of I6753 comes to 6.871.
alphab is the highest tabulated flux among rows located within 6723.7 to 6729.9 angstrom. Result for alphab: 6.86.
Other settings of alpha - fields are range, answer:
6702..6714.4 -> 6.77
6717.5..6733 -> 6.55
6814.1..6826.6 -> 6.68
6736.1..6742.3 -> 6.95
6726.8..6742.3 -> 6.73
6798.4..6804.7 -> 6.3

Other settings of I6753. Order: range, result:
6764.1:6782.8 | 6.815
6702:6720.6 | 7.282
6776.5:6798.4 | 6.711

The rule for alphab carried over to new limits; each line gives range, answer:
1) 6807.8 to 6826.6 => 6.972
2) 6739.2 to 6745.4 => 7.043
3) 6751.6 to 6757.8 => 6.467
